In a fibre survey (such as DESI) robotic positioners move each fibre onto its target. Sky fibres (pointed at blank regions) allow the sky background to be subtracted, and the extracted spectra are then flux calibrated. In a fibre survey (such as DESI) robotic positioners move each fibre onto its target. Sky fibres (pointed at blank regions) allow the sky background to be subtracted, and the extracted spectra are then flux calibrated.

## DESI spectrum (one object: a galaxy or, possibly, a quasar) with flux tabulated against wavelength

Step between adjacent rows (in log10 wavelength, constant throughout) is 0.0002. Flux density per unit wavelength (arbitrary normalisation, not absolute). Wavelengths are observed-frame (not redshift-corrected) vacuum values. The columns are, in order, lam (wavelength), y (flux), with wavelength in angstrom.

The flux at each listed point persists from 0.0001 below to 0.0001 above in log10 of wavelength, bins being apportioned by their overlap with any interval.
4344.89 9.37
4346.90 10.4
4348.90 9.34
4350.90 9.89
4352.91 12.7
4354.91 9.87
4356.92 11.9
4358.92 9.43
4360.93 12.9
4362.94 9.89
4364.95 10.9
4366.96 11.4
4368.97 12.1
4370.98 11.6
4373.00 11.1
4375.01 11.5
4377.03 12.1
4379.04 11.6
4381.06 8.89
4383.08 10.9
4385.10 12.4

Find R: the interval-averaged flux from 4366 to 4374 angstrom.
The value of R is 11.5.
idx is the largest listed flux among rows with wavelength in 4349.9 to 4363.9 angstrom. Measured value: 12.9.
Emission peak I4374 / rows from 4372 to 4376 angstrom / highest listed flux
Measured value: 11.5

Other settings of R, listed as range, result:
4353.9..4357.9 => 10.9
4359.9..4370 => 11.4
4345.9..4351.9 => 9.89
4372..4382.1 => 11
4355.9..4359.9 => 10.7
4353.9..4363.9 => 10.8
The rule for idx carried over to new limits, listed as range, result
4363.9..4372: 12.1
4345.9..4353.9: 12.7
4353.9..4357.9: 11.9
